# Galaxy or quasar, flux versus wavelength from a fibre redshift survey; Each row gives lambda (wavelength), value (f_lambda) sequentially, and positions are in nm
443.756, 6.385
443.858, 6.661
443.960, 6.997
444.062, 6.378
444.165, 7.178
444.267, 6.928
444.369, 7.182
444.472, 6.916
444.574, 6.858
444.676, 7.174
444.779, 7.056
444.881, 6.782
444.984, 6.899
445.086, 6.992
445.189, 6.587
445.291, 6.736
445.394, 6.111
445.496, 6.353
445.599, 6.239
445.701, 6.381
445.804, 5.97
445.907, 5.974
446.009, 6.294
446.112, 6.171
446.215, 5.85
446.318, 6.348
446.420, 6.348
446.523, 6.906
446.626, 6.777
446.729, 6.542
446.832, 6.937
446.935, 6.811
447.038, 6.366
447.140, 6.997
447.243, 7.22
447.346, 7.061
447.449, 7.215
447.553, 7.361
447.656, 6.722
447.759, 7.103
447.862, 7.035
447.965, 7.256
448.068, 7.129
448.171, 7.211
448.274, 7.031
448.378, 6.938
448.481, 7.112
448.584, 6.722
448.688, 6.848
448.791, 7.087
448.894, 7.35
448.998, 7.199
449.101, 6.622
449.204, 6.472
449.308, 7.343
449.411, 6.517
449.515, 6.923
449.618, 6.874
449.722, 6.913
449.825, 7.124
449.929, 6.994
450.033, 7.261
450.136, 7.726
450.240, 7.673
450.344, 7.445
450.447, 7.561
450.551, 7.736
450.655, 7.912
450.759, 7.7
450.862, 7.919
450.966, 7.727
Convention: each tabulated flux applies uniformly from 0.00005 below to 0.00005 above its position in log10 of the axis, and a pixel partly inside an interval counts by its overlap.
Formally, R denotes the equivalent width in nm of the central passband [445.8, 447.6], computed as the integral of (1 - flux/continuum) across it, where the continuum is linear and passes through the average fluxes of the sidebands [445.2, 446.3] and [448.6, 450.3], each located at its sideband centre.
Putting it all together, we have -0.054 nm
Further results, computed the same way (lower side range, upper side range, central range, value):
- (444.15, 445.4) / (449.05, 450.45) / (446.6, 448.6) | 0.01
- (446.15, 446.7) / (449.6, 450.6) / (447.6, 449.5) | -0.01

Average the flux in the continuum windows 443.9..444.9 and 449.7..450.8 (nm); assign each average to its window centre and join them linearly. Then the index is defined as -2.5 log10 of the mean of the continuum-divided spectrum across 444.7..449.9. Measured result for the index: 0.07 mag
